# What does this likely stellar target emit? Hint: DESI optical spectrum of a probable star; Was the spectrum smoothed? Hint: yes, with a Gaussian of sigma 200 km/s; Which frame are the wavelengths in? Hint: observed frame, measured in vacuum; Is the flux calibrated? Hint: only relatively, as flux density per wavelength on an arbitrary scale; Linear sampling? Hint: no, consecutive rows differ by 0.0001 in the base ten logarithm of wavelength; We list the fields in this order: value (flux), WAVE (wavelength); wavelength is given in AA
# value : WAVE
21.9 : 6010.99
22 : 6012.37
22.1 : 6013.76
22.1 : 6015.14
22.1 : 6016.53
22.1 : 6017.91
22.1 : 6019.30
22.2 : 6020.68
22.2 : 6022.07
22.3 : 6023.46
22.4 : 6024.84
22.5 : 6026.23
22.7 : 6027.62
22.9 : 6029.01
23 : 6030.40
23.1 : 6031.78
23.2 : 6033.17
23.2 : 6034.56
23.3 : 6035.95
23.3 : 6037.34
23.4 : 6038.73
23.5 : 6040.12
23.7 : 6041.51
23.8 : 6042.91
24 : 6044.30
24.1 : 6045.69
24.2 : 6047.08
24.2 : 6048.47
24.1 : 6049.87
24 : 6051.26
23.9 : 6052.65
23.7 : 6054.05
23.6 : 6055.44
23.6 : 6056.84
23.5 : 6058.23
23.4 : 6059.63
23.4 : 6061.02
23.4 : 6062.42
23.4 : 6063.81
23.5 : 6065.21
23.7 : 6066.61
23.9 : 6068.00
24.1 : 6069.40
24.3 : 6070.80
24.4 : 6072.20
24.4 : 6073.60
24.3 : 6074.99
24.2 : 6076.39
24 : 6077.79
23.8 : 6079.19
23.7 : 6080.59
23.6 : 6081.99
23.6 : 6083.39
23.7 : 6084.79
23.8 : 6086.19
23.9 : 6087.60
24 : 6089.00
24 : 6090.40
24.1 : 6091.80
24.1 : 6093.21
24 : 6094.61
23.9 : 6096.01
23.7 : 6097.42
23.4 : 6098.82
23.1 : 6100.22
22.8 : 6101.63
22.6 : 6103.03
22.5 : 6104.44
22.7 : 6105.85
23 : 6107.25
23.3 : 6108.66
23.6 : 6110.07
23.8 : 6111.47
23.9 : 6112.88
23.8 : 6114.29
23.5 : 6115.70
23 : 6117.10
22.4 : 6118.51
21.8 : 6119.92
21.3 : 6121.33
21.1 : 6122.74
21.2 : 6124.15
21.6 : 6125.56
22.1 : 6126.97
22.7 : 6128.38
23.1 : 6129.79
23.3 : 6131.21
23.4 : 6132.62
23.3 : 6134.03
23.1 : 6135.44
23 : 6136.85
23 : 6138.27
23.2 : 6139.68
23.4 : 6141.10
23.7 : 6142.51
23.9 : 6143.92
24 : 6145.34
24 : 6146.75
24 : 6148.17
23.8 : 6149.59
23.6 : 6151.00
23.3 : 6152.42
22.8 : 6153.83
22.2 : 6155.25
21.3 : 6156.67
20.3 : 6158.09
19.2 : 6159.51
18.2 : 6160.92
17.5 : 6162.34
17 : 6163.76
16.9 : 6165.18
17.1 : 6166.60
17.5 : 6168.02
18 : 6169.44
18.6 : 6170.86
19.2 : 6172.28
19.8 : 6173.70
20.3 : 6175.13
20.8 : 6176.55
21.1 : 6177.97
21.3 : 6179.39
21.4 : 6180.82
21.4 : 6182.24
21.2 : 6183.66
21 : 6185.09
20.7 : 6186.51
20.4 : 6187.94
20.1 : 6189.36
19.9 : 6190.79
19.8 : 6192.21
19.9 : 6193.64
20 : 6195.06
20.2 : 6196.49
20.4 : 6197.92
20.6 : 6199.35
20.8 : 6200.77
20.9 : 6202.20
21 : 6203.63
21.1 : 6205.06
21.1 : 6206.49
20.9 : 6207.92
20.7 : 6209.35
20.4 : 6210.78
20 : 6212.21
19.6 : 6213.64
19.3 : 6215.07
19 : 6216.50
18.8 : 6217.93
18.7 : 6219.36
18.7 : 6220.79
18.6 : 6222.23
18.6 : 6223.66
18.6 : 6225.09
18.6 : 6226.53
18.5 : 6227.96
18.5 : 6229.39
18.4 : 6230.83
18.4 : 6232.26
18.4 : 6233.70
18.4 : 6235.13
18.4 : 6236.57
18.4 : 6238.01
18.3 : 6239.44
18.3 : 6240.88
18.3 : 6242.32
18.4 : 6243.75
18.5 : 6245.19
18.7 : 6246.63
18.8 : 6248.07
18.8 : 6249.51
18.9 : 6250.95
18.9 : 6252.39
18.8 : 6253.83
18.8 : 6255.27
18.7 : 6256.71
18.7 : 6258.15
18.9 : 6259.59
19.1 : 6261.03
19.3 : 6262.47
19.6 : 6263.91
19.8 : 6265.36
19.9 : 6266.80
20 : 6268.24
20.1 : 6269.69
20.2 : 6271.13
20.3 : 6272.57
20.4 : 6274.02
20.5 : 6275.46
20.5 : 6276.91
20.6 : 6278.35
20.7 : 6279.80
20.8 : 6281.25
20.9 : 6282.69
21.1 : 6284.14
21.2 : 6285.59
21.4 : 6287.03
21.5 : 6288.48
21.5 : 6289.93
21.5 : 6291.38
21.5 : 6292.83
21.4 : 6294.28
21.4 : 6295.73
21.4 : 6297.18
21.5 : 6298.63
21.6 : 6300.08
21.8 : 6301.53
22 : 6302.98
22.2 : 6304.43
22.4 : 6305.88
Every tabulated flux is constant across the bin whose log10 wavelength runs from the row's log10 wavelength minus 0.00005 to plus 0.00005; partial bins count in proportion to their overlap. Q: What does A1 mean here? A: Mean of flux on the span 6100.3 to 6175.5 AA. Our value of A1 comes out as 21.9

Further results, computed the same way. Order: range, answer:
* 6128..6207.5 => 21.1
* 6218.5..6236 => 18.5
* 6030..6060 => 23.6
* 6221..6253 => 18.5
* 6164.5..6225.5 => 19.9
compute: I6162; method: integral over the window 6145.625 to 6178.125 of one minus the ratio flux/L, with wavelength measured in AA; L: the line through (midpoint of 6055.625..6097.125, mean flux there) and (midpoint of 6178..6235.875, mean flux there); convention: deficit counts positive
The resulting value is 1.4 AA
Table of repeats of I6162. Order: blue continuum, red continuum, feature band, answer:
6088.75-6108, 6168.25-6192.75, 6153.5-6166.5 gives 1.1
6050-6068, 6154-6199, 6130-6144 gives -1.5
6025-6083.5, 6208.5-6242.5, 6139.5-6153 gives -1.7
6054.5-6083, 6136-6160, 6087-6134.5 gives 0.6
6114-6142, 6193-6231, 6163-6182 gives 1.7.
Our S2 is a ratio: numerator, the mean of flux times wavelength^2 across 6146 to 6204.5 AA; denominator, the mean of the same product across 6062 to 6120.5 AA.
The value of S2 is 0.89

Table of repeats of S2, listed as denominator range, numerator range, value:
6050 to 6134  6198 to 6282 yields 0.87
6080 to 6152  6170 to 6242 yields 0.87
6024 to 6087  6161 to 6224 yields 0.87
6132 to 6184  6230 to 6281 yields 0.93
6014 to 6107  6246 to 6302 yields 0.93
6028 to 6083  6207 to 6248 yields 0.84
